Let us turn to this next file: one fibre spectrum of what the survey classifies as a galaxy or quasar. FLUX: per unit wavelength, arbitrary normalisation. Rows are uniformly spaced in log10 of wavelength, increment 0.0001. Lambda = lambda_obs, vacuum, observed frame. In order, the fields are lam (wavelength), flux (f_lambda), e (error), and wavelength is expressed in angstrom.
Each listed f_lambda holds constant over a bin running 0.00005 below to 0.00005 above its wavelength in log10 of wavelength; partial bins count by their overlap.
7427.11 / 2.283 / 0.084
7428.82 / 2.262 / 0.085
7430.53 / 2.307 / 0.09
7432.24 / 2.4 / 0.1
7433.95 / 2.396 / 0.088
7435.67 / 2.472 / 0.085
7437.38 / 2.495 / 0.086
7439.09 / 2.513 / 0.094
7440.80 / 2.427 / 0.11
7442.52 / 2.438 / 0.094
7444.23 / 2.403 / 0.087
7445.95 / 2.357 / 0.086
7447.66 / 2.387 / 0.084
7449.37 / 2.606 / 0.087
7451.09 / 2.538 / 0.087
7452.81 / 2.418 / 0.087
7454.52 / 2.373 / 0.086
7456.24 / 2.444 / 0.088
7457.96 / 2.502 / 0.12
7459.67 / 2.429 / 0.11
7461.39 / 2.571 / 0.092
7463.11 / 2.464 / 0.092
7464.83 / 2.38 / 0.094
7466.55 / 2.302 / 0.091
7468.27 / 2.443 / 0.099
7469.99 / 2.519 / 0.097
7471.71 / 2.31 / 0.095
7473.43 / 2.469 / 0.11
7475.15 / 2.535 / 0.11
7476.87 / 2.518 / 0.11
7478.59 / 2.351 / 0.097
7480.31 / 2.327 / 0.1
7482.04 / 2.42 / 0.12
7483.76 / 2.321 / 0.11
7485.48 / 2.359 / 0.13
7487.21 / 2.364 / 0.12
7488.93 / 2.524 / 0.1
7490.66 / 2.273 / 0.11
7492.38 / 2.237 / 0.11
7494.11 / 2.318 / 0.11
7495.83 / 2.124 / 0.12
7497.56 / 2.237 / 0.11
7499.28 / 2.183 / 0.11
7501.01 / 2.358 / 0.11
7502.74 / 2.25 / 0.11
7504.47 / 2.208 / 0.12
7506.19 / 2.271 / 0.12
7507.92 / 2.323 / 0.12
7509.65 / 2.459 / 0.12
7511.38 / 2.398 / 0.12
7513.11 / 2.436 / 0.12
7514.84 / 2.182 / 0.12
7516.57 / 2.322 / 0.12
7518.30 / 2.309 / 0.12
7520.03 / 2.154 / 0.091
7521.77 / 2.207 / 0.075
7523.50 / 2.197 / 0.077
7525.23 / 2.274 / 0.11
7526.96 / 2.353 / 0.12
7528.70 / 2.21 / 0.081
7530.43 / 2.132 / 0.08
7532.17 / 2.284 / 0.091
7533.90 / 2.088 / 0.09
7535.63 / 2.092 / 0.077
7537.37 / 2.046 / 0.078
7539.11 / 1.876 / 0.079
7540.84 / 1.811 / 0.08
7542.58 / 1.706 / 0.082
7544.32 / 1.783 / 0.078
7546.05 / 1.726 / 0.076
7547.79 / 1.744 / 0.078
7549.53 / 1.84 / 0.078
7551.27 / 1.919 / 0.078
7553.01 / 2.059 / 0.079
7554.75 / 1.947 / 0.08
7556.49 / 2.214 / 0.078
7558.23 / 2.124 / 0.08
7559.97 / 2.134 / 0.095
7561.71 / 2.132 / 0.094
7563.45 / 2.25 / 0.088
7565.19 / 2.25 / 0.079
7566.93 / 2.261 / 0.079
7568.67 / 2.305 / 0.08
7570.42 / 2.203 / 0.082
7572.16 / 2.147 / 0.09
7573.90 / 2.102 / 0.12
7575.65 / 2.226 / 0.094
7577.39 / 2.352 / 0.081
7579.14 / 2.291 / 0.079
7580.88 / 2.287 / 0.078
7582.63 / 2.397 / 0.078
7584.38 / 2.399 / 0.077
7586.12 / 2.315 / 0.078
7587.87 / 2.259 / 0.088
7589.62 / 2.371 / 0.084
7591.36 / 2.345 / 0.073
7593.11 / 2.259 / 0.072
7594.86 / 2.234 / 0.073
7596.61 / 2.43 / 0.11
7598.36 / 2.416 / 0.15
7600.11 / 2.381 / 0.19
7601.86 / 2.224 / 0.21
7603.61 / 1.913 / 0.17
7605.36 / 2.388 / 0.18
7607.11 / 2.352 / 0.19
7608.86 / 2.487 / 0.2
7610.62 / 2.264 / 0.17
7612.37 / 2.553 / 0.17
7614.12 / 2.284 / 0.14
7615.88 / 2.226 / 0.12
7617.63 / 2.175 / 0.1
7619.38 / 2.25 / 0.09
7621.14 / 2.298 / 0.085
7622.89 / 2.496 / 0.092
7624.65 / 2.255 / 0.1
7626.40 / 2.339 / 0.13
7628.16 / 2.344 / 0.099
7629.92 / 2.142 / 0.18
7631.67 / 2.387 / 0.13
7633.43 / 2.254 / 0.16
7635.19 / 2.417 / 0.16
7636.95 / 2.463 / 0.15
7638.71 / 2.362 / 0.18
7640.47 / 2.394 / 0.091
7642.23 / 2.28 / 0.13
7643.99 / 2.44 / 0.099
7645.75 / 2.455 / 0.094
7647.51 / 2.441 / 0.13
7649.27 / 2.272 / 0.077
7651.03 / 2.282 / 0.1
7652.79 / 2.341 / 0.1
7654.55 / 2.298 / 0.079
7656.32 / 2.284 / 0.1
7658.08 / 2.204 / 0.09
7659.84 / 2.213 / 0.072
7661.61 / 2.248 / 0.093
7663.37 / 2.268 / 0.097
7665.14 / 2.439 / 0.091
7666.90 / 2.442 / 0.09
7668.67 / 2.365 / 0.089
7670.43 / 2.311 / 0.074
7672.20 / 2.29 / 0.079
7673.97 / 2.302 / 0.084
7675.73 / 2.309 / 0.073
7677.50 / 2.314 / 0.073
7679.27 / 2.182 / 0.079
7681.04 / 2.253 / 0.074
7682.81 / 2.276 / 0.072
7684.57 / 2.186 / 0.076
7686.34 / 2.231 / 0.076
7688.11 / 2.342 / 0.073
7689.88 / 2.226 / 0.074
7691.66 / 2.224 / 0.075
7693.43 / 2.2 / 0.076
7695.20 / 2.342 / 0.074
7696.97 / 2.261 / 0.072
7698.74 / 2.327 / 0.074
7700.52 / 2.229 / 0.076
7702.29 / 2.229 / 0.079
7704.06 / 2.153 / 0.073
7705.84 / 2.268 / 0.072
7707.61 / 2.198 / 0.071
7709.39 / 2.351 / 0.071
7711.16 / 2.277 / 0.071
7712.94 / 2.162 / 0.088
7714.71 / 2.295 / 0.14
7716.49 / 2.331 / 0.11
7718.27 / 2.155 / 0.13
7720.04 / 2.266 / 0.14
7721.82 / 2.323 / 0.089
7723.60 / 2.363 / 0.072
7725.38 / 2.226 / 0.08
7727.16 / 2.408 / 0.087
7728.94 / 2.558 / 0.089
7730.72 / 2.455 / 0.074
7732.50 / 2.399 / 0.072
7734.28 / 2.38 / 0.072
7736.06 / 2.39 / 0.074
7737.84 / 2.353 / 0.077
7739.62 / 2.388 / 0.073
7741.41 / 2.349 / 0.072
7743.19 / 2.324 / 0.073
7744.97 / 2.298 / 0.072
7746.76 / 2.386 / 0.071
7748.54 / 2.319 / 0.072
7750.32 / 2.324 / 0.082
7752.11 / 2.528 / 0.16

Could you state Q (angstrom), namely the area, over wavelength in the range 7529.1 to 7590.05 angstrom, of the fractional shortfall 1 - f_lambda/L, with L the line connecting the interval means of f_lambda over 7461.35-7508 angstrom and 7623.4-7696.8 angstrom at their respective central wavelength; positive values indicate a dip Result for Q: 5.7 angstrom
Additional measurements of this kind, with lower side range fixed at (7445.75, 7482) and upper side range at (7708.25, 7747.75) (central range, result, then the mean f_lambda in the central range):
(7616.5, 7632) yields 0.5 angstrom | 2.3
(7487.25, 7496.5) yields 0.5 angstrom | 2.31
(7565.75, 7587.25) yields 1.1 angstrom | 2.27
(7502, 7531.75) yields 1.8 angstrom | 2.28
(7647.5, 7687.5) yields 1.2 angstrom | 2.29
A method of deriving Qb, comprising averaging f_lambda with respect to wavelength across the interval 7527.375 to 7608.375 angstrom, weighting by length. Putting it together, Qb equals 2.16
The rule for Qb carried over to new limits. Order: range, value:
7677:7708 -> 2.25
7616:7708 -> 2.3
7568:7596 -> 2.28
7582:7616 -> 2.33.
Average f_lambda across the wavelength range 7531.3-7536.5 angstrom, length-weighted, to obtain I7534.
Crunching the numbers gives 2.16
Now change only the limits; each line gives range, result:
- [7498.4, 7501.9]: 2.27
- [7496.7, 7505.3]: 2.25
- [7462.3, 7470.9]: 2.42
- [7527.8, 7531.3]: 2.17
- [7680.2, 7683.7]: 2.27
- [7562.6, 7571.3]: 2.25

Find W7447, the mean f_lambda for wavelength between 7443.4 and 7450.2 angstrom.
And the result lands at 2.44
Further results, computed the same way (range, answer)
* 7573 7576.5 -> 2.16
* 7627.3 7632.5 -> 2.29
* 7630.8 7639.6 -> 2.37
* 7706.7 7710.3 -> 2.28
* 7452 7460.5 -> 2.44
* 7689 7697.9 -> 2.25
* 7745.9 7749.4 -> 2.36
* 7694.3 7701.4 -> 2.29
